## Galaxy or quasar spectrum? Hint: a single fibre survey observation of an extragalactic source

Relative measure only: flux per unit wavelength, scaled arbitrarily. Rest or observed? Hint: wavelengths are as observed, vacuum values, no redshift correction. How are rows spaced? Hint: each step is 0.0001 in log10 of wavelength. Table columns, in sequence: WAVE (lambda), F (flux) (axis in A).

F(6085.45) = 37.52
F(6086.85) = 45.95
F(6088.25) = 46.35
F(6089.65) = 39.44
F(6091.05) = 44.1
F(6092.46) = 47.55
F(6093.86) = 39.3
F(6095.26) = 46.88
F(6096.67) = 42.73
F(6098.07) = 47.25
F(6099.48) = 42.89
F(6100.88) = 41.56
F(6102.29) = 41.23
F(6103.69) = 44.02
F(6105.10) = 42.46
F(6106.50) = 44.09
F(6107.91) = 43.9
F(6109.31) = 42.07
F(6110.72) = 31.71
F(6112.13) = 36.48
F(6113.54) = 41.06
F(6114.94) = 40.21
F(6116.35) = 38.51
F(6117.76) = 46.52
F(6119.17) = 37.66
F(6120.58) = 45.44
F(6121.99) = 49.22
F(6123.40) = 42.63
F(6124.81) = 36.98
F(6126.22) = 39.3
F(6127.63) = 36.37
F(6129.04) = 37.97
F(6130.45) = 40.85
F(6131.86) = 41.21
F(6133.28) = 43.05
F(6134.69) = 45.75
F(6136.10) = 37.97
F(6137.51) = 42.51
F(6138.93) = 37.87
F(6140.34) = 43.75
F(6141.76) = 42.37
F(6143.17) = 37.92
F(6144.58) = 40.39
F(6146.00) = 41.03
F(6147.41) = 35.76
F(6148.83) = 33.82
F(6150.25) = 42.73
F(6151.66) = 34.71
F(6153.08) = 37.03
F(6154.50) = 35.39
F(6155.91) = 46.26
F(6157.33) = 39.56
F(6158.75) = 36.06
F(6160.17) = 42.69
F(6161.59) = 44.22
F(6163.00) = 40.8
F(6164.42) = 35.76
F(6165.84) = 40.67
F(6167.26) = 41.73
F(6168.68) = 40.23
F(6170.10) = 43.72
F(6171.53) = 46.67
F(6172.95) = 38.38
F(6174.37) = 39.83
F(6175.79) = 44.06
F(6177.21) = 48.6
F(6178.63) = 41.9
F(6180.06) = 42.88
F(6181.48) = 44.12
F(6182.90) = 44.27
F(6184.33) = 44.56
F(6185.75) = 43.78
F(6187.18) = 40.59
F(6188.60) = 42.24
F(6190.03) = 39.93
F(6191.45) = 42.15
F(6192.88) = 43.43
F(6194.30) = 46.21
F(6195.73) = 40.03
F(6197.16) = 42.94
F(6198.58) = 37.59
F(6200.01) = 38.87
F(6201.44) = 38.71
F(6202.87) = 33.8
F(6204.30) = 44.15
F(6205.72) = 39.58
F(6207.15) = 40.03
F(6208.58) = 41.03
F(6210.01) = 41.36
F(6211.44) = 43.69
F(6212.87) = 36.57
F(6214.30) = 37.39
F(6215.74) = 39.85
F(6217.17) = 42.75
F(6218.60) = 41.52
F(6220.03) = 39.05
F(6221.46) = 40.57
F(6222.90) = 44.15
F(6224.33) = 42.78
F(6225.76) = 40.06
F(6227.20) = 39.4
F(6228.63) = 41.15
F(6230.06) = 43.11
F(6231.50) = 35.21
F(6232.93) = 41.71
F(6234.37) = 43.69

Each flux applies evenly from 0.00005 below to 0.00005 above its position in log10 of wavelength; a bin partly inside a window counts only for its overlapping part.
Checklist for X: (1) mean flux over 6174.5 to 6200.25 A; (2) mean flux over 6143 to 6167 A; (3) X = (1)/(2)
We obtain 1.09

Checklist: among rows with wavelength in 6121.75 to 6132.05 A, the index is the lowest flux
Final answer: 36.37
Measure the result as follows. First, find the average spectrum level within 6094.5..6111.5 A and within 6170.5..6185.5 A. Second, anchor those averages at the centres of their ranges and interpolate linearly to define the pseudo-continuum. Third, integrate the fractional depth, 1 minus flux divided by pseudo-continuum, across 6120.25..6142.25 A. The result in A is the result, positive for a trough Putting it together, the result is 0.8 A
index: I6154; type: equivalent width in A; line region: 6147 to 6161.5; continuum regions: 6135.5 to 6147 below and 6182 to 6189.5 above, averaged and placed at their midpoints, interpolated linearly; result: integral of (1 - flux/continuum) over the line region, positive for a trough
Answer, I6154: 0.9 A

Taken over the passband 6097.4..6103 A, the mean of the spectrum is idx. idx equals 43.2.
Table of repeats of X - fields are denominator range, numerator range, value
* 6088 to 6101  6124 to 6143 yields 0.92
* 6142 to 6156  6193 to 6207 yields 1.05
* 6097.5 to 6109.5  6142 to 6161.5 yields 0.90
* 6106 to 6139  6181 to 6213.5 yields 1.01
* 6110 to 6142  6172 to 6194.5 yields 1.06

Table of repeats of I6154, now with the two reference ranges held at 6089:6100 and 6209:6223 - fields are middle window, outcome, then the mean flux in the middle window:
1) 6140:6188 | 1.0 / 41.1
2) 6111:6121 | 0.7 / 40.3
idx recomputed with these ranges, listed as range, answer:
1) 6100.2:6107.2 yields 42.7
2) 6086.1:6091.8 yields 43.9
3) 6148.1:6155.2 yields 36.7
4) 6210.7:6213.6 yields 40.1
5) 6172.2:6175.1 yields 39.3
